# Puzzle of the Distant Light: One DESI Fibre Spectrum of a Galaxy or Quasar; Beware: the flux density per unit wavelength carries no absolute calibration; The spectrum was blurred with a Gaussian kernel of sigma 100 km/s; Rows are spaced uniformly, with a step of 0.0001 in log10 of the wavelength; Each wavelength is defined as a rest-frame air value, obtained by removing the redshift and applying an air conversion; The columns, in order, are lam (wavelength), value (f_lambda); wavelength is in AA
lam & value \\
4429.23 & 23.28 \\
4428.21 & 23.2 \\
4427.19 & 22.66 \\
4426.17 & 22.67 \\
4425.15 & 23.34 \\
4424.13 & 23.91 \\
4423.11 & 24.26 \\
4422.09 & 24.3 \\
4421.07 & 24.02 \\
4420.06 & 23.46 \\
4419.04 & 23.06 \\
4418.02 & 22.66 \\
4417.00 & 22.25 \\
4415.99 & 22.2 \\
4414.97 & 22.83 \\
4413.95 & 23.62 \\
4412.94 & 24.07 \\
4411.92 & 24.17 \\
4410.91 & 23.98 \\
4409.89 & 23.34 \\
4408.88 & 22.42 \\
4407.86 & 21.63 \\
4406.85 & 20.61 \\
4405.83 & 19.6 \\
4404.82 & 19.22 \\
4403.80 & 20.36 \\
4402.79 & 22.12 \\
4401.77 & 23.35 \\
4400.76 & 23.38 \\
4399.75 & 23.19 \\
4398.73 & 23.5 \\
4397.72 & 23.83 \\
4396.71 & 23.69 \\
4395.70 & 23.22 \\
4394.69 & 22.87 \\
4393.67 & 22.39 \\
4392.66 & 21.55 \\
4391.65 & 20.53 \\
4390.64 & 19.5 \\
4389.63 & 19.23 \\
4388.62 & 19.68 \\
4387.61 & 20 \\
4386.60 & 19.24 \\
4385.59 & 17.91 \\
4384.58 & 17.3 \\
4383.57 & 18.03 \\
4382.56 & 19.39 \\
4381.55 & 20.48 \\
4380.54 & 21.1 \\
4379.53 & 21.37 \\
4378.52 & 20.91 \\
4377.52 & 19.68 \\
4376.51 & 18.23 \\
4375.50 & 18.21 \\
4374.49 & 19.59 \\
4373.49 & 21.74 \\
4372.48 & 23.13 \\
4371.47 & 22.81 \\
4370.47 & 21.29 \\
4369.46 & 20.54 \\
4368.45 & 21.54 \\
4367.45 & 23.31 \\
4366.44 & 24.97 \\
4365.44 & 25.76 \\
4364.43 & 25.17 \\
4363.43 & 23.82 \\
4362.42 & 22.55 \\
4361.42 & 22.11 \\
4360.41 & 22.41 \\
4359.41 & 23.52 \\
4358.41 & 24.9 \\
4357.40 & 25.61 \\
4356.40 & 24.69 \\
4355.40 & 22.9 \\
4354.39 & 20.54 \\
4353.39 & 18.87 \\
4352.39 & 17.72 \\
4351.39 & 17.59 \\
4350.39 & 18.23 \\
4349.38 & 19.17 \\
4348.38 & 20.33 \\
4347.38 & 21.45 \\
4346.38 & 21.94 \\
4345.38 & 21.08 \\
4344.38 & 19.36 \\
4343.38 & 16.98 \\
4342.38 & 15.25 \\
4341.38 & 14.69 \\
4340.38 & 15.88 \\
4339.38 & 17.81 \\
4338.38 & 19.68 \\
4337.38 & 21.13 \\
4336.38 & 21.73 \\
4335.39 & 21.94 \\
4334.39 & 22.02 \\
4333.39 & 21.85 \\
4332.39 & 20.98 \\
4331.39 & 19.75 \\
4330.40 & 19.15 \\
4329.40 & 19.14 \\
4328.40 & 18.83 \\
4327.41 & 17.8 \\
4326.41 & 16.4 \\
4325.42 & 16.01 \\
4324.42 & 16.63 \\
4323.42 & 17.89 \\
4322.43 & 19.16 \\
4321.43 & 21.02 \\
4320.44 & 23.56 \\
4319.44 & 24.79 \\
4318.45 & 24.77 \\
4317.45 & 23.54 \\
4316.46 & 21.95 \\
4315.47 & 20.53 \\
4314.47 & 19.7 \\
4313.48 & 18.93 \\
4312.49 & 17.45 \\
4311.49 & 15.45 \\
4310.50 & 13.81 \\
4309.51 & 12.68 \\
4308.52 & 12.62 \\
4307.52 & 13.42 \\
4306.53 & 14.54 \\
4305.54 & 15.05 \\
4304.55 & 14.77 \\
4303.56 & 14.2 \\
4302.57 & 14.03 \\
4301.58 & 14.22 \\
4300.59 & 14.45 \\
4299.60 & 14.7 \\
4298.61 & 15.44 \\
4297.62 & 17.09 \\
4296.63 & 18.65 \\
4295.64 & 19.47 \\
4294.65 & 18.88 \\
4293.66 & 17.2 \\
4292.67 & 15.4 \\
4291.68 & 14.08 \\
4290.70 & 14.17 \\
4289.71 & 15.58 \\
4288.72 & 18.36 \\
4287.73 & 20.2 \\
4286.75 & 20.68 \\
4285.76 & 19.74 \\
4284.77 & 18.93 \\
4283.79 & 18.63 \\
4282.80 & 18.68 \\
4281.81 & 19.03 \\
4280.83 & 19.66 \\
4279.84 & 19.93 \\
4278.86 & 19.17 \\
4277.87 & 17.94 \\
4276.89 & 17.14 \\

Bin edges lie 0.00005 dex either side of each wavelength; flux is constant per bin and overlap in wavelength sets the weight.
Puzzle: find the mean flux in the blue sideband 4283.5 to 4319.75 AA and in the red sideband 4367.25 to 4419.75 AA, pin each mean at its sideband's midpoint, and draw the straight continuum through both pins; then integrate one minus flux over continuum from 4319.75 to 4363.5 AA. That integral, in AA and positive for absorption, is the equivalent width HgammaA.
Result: -2.36 AA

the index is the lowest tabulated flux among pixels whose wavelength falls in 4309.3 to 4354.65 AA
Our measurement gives 12.68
